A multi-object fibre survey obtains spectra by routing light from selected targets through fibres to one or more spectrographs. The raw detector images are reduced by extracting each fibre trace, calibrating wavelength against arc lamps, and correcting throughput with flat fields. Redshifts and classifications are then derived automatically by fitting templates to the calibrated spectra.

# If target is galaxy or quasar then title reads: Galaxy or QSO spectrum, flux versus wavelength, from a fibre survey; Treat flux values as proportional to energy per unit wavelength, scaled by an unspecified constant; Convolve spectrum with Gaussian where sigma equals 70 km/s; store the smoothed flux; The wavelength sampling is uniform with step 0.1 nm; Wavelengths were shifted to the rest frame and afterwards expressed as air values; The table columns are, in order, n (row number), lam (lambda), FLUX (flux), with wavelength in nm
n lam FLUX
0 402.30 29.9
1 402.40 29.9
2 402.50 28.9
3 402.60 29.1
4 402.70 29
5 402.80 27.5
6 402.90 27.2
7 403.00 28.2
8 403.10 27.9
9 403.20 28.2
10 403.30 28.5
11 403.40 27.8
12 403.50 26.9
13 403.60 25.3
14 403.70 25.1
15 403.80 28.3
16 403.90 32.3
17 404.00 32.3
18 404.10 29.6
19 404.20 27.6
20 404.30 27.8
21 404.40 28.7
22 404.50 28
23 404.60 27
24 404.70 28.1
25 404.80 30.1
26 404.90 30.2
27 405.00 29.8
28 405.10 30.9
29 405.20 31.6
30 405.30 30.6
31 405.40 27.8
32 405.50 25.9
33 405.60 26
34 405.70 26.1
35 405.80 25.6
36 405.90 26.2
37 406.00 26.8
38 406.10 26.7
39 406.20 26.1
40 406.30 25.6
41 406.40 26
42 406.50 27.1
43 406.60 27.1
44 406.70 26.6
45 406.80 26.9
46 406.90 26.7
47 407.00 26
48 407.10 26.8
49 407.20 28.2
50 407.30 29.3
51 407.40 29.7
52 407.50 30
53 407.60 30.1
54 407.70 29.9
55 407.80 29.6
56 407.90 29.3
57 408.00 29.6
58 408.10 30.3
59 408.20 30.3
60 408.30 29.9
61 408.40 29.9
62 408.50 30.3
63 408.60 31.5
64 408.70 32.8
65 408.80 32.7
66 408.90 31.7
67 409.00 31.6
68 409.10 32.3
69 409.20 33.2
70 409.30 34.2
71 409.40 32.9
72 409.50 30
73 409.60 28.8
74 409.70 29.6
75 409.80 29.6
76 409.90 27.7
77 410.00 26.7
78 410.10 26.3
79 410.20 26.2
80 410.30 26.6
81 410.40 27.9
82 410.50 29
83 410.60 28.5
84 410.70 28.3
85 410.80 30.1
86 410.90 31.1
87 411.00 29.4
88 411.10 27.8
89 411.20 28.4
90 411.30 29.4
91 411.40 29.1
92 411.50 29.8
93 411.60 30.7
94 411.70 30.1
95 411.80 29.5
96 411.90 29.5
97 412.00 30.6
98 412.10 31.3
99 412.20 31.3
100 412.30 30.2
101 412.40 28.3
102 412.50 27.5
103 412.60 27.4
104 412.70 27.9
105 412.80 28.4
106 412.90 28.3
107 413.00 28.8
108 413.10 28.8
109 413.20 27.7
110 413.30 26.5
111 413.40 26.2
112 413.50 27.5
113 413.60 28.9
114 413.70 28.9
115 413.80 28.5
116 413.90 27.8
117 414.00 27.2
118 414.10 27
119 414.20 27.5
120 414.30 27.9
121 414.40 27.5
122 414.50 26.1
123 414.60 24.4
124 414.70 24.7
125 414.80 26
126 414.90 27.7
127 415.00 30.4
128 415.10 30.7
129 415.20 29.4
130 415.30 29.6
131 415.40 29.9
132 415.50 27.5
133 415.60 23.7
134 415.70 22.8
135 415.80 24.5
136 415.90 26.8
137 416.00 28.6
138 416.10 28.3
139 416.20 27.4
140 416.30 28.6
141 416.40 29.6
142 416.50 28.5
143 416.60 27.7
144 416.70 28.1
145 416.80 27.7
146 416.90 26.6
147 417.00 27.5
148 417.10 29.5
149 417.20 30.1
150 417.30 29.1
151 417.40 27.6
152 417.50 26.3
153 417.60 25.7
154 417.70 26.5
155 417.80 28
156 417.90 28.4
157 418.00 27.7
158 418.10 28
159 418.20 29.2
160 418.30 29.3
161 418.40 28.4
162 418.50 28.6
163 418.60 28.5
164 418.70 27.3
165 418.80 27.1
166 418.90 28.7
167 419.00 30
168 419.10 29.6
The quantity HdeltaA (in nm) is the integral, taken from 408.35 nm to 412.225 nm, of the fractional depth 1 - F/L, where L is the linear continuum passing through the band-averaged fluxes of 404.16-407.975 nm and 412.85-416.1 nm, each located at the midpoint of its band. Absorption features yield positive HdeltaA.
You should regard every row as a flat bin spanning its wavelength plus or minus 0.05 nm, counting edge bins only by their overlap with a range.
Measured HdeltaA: -0.31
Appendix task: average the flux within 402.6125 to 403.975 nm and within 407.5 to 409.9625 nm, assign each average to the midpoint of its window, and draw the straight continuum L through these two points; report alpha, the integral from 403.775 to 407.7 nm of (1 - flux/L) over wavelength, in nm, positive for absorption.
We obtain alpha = 0.14 nm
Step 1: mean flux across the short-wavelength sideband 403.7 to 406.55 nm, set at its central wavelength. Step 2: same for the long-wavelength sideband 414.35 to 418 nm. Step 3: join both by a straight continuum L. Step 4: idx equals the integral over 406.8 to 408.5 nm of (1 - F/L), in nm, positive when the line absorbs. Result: -0.07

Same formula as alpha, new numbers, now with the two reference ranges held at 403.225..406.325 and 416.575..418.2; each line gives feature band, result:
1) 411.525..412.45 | -0.07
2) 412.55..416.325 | 0.05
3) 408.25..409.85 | -0.19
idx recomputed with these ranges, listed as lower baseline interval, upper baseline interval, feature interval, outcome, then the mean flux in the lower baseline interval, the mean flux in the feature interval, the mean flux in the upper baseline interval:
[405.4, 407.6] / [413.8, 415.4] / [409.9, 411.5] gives -0.06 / 27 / 28.3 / 27.7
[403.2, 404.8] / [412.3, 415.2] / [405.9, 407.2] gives 0.07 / 28.3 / 26.6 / 27.7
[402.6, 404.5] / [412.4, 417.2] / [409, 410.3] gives -0.08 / 28.2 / 29.7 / 27.7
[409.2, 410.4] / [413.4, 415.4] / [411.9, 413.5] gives -0.02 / 29.1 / 28.6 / 27.8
